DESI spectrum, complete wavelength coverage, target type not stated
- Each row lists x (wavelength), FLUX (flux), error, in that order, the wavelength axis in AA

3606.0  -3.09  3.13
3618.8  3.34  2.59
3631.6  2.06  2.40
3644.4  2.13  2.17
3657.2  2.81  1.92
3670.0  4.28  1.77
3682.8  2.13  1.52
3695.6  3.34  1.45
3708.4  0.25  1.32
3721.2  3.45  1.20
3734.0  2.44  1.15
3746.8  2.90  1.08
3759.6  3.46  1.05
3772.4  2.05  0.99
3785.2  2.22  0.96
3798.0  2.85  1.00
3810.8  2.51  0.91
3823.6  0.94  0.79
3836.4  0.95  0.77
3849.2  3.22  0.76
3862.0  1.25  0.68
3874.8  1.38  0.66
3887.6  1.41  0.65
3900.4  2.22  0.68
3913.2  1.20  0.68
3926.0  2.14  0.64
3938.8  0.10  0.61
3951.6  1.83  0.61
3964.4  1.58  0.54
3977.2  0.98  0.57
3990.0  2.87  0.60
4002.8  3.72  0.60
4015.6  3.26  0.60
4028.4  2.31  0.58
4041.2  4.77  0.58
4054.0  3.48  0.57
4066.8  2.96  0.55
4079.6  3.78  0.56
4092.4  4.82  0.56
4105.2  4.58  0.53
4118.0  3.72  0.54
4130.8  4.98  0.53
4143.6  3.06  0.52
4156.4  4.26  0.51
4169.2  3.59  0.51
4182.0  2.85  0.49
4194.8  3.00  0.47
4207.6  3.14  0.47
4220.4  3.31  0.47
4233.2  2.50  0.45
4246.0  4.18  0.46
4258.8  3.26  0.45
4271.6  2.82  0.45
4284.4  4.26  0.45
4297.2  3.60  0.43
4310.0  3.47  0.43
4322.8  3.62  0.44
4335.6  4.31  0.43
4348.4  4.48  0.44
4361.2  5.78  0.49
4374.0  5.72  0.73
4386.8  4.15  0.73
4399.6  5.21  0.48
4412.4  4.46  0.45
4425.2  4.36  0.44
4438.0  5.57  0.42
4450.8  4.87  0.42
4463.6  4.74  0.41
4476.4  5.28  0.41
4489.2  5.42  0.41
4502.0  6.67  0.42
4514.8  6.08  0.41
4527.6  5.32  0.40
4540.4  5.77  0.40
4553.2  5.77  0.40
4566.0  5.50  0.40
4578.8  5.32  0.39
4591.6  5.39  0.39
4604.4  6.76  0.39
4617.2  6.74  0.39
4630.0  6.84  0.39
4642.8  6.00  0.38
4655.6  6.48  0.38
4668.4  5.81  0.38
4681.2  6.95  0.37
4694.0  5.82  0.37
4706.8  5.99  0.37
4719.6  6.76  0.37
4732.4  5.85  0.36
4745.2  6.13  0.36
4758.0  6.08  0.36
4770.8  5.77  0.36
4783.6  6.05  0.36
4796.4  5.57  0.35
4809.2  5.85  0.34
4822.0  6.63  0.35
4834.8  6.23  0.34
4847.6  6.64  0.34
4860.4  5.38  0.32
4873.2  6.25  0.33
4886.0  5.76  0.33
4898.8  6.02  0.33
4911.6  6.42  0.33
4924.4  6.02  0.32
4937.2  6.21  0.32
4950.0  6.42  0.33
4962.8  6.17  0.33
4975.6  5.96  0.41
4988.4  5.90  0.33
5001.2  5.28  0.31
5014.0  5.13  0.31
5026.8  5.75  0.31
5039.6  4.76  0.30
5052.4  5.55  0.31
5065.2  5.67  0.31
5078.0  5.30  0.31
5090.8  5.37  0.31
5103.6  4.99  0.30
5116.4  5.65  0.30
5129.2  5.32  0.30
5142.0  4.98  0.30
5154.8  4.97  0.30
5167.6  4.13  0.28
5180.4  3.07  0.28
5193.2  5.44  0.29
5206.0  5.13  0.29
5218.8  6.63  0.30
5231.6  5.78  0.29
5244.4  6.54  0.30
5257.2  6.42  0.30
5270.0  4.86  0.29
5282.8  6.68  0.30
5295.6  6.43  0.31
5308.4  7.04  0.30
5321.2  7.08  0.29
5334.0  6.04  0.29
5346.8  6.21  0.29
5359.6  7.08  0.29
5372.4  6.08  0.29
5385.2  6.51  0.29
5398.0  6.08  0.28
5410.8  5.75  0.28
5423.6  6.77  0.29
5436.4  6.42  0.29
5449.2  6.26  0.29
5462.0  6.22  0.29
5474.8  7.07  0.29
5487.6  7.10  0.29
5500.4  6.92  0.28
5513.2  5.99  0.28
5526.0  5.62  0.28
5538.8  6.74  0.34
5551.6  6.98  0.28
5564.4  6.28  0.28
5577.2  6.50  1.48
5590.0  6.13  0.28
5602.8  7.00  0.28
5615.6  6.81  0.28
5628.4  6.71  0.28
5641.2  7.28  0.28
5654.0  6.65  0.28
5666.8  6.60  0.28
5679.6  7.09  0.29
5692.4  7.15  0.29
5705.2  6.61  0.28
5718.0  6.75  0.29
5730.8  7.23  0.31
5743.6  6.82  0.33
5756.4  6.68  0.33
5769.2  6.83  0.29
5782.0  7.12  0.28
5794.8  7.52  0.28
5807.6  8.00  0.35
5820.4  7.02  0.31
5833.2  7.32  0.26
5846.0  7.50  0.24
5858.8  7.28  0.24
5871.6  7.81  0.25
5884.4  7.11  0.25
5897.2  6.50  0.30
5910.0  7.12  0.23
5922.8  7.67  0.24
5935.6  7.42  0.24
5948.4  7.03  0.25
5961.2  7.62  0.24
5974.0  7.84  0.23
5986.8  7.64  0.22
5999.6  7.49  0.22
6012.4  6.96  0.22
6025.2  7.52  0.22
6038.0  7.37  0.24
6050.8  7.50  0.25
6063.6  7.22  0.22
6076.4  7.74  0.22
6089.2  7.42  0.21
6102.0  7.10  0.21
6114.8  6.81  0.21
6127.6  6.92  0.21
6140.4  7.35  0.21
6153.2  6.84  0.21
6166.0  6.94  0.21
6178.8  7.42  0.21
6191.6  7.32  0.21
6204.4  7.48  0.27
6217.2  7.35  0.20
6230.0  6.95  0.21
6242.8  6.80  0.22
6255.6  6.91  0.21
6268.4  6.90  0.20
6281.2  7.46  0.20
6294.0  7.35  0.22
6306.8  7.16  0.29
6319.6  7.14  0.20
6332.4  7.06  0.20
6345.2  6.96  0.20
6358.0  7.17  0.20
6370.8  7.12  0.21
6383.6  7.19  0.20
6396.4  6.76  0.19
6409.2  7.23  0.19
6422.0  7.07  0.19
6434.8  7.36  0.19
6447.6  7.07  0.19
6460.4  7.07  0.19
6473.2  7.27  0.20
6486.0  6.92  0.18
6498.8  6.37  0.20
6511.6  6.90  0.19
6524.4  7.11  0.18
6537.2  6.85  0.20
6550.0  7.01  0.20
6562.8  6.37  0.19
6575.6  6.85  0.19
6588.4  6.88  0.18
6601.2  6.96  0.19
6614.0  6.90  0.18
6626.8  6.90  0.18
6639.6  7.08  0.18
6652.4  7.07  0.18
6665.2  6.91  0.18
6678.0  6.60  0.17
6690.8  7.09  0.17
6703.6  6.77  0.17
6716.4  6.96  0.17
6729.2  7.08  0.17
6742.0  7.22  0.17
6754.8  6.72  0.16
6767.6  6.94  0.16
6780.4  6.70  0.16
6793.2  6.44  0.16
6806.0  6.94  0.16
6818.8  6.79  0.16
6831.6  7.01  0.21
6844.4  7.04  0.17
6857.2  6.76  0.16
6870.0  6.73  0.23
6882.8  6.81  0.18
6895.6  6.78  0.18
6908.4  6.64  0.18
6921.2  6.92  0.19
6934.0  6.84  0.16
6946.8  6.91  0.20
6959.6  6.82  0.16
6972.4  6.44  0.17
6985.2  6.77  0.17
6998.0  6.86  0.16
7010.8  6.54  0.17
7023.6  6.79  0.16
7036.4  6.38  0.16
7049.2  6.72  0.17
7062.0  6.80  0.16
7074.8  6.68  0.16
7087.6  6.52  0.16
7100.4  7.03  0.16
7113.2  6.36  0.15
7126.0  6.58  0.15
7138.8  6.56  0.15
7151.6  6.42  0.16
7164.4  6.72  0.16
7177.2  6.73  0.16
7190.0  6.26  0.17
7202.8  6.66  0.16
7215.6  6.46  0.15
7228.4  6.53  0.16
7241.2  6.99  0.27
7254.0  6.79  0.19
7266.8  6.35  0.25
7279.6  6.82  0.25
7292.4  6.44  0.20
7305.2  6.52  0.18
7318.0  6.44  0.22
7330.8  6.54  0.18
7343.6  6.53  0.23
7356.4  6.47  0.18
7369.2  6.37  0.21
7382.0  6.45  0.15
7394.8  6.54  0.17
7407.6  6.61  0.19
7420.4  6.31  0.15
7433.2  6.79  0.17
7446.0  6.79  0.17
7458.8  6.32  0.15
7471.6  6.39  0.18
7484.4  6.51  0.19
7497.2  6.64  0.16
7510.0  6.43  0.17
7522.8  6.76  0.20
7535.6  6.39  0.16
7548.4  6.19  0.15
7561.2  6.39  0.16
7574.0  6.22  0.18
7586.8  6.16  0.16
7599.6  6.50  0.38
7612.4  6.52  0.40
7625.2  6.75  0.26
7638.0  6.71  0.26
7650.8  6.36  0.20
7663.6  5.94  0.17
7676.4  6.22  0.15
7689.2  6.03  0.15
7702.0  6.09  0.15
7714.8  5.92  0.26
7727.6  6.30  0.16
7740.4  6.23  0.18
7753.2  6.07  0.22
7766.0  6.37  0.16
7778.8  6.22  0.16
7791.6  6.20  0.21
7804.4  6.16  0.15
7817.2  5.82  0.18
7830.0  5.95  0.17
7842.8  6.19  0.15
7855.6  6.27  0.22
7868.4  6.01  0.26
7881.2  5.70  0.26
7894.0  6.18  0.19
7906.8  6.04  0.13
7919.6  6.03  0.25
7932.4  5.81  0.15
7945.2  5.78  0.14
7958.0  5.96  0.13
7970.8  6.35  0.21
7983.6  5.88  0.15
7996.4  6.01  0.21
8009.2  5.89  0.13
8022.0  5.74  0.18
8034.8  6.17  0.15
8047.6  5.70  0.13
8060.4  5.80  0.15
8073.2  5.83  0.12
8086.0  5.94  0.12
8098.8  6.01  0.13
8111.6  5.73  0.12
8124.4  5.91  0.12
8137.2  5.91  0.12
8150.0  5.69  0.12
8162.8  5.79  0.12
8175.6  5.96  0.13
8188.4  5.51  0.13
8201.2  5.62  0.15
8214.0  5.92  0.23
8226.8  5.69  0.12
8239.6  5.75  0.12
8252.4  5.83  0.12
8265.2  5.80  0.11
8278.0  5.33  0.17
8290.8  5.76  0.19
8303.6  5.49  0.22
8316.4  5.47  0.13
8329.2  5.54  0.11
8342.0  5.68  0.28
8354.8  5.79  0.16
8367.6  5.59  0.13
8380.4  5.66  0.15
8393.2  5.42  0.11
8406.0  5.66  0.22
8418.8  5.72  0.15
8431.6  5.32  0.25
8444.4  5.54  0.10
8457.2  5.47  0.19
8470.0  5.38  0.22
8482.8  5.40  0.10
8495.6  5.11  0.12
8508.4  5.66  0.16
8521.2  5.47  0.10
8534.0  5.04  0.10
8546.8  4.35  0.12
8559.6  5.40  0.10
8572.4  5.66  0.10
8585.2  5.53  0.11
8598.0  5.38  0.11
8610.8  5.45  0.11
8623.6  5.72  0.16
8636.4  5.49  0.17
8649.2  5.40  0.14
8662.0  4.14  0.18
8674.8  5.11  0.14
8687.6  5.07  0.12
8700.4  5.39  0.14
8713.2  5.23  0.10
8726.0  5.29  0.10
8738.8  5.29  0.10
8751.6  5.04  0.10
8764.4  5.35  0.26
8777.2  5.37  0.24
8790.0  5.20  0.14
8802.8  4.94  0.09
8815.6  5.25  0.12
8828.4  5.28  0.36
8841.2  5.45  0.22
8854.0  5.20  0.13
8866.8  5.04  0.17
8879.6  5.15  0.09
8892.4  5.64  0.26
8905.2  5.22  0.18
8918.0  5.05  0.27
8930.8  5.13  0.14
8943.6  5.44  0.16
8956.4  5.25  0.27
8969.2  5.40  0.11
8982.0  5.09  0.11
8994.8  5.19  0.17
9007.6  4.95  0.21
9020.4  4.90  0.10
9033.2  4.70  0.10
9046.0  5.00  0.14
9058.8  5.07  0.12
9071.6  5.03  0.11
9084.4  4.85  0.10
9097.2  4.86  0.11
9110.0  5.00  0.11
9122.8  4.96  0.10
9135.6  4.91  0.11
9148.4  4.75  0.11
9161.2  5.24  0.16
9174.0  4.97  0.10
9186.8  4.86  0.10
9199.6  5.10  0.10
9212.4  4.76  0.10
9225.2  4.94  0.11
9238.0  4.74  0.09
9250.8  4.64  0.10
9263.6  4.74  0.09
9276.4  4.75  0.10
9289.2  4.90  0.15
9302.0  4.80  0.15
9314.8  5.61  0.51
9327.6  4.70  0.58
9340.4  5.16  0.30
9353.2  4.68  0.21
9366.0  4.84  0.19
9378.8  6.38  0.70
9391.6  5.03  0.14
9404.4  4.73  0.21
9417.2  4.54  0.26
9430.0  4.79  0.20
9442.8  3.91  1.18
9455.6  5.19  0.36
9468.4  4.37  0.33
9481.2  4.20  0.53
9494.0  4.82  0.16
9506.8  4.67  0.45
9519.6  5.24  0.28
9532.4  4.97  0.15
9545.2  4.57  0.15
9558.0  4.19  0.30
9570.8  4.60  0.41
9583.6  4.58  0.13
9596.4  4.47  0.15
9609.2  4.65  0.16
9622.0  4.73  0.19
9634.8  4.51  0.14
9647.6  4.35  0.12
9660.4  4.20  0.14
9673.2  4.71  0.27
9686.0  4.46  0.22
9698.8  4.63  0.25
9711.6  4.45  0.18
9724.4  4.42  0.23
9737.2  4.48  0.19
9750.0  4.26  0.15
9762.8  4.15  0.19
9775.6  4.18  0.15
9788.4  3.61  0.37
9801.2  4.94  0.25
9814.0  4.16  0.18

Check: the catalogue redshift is 0.00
